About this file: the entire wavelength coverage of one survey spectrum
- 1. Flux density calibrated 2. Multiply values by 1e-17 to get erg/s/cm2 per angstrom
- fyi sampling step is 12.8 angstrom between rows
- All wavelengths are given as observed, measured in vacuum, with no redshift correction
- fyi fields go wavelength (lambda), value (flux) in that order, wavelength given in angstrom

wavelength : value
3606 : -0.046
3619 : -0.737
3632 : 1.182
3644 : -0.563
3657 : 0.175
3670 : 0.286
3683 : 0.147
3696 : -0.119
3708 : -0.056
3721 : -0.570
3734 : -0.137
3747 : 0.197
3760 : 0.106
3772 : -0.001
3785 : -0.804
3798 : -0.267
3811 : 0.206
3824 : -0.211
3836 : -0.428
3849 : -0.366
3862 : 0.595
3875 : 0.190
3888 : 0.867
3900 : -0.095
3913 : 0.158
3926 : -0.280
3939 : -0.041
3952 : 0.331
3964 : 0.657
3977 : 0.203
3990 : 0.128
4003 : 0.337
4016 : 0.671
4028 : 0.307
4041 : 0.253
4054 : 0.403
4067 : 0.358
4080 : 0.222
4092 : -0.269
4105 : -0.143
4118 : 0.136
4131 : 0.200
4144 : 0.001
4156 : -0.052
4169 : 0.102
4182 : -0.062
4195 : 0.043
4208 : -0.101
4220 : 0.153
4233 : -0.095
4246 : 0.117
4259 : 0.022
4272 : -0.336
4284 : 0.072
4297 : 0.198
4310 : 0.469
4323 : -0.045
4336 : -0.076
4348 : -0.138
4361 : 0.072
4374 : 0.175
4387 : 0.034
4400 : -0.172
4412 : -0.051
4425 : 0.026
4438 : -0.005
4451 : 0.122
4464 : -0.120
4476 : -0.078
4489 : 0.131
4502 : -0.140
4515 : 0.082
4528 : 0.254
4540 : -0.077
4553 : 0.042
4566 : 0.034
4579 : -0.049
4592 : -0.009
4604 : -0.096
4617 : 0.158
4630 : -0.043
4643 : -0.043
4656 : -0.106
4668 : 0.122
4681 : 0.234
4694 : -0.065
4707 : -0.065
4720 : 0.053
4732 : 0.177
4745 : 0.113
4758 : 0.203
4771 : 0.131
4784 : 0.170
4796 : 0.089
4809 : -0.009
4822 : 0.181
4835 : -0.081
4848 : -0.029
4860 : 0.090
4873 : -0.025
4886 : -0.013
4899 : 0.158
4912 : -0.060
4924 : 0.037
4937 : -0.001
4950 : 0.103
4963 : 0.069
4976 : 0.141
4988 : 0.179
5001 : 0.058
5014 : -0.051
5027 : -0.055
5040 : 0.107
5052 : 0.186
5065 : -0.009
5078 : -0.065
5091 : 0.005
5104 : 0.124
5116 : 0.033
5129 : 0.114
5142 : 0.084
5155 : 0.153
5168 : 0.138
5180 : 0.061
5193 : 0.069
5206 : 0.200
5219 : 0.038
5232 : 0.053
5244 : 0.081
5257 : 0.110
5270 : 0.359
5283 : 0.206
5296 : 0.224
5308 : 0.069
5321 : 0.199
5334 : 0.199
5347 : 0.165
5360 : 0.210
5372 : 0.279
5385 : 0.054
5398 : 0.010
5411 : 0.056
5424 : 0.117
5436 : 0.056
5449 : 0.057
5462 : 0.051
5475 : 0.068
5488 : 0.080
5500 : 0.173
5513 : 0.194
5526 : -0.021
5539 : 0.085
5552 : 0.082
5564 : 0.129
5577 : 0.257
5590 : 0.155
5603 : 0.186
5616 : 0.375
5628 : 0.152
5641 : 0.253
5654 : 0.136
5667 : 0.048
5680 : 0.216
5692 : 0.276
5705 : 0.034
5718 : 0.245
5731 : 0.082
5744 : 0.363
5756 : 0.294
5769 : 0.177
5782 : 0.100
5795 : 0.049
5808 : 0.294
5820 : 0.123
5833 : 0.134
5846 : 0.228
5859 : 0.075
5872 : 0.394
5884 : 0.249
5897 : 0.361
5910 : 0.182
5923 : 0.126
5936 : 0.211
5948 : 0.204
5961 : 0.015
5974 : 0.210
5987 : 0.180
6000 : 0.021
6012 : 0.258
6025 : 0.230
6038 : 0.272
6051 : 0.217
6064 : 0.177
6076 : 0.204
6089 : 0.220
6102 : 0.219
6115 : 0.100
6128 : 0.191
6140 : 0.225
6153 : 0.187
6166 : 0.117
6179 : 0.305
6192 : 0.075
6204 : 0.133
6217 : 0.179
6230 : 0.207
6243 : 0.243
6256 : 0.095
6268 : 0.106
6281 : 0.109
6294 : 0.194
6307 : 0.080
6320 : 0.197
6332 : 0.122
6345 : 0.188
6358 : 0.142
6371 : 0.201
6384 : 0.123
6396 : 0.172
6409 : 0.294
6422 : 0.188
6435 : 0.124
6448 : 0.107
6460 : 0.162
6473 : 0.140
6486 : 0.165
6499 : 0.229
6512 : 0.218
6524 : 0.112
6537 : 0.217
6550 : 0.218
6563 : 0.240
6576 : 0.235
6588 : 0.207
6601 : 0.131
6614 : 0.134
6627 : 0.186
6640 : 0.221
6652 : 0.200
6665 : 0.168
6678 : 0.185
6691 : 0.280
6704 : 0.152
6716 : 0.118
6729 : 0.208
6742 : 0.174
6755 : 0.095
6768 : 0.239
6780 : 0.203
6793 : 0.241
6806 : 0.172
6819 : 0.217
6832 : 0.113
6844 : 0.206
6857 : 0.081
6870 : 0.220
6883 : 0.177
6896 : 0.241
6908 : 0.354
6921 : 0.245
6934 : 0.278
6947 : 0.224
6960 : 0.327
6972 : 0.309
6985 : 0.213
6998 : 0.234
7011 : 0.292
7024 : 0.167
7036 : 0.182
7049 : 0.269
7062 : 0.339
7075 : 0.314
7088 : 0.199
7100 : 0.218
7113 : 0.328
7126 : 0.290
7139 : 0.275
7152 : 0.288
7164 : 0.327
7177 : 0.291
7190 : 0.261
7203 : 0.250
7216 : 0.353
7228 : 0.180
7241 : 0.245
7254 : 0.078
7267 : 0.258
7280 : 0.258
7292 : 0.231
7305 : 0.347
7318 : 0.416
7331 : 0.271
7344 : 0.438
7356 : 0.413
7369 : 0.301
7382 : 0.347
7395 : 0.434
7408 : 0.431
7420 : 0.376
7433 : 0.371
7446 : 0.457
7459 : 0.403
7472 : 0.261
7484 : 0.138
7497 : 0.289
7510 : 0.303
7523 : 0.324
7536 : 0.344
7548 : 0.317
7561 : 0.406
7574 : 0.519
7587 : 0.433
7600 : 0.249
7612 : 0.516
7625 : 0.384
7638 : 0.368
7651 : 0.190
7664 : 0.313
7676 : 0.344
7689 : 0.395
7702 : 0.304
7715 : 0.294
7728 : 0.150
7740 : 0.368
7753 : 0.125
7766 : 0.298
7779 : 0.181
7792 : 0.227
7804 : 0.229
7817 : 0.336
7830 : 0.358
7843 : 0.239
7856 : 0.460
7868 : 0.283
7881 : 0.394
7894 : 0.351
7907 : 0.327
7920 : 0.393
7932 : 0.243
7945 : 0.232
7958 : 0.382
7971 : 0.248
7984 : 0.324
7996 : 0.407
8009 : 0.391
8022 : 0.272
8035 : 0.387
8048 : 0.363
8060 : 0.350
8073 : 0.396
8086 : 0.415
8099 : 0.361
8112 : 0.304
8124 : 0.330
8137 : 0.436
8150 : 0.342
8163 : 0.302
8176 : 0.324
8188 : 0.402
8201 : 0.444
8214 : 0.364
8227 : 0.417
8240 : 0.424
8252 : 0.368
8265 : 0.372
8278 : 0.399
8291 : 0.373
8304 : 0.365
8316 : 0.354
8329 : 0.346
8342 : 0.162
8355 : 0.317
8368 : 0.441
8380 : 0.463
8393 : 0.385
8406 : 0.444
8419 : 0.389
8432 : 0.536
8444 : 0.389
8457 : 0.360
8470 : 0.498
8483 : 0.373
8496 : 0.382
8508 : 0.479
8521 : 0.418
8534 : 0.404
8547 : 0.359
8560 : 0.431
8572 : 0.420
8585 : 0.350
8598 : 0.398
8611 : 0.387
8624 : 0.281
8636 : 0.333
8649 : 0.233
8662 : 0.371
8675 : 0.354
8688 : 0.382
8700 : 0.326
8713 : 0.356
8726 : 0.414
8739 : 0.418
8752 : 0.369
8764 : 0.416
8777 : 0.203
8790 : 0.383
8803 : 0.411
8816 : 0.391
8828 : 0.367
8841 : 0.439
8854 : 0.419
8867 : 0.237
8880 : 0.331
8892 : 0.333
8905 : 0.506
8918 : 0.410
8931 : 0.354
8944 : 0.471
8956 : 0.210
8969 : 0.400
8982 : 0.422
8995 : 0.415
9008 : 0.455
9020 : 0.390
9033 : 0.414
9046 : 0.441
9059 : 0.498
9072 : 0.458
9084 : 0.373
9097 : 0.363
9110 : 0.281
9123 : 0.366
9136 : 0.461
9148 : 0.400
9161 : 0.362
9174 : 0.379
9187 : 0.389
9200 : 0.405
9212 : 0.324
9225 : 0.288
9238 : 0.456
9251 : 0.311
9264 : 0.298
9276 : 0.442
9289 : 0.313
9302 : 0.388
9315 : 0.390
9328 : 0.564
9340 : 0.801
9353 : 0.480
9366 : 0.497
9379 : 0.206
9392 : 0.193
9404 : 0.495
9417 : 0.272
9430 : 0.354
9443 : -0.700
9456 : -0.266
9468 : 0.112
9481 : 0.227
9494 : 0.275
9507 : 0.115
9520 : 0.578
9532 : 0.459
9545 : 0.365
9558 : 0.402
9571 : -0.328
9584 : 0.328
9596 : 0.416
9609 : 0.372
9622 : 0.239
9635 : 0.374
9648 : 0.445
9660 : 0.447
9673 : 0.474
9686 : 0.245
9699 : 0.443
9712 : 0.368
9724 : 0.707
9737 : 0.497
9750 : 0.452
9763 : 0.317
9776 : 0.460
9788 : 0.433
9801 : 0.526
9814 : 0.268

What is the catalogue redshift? 0.827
